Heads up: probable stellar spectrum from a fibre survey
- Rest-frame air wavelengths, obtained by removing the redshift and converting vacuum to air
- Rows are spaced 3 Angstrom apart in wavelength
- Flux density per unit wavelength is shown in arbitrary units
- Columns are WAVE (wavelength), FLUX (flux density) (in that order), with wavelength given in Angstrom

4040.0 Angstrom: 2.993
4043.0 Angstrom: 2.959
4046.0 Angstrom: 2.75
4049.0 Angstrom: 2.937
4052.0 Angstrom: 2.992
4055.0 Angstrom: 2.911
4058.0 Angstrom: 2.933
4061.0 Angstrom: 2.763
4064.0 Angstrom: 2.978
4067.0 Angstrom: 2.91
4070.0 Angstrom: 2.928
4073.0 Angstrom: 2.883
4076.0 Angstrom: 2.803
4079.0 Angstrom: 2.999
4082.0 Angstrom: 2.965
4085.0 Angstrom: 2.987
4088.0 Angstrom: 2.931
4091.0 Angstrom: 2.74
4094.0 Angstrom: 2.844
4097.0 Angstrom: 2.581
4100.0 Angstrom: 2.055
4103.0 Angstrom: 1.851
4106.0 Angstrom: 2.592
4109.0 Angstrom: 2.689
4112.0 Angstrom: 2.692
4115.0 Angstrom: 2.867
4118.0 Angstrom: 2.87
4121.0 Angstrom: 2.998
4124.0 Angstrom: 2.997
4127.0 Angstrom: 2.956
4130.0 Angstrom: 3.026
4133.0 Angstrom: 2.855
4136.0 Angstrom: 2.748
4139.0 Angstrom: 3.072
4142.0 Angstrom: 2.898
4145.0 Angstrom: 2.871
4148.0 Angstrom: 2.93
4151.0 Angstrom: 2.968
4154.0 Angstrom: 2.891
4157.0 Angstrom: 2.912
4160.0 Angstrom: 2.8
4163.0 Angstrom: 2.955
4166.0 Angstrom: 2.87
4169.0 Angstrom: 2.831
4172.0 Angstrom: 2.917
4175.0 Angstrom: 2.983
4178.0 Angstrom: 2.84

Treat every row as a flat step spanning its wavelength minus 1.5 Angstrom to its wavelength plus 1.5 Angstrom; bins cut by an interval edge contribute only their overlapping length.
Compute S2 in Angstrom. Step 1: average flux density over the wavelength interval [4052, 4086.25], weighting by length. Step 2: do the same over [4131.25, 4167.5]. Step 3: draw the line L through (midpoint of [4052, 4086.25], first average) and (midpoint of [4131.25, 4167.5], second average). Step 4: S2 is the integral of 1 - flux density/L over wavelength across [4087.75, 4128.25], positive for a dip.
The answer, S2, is 3.2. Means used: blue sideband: 2.92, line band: 2.68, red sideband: 2.9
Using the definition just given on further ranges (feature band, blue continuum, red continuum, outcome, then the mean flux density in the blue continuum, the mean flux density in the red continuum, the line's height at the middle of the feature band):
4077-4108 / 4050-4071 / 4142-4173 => 2.7 Angstrom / 2.92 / 2.89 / 2.91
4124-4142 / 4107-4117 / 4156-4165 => -0.8 Angstrom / 2.75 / 2.89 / 2.81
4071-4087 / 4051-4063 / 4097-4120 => -1.1 Angstrom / 2.9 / 2.53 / 2.74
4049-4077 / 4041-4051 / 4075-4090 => 0.1 Angstrom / 2.89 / 2.93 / 2.91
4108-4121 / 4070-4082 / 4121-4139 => 0.5 Angstrom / 2.91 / 2.94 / 2.93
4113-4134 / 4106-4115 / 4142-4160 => -1.3 Angstrom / 2.7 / 2.9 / 2.77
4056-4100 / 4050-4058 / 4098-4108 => -4.6 Angstrom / 2.95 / 2.21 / 2.59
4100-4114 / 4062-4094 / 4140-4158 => 2.3 Angstrom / 2.91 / 2.92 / 2.91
